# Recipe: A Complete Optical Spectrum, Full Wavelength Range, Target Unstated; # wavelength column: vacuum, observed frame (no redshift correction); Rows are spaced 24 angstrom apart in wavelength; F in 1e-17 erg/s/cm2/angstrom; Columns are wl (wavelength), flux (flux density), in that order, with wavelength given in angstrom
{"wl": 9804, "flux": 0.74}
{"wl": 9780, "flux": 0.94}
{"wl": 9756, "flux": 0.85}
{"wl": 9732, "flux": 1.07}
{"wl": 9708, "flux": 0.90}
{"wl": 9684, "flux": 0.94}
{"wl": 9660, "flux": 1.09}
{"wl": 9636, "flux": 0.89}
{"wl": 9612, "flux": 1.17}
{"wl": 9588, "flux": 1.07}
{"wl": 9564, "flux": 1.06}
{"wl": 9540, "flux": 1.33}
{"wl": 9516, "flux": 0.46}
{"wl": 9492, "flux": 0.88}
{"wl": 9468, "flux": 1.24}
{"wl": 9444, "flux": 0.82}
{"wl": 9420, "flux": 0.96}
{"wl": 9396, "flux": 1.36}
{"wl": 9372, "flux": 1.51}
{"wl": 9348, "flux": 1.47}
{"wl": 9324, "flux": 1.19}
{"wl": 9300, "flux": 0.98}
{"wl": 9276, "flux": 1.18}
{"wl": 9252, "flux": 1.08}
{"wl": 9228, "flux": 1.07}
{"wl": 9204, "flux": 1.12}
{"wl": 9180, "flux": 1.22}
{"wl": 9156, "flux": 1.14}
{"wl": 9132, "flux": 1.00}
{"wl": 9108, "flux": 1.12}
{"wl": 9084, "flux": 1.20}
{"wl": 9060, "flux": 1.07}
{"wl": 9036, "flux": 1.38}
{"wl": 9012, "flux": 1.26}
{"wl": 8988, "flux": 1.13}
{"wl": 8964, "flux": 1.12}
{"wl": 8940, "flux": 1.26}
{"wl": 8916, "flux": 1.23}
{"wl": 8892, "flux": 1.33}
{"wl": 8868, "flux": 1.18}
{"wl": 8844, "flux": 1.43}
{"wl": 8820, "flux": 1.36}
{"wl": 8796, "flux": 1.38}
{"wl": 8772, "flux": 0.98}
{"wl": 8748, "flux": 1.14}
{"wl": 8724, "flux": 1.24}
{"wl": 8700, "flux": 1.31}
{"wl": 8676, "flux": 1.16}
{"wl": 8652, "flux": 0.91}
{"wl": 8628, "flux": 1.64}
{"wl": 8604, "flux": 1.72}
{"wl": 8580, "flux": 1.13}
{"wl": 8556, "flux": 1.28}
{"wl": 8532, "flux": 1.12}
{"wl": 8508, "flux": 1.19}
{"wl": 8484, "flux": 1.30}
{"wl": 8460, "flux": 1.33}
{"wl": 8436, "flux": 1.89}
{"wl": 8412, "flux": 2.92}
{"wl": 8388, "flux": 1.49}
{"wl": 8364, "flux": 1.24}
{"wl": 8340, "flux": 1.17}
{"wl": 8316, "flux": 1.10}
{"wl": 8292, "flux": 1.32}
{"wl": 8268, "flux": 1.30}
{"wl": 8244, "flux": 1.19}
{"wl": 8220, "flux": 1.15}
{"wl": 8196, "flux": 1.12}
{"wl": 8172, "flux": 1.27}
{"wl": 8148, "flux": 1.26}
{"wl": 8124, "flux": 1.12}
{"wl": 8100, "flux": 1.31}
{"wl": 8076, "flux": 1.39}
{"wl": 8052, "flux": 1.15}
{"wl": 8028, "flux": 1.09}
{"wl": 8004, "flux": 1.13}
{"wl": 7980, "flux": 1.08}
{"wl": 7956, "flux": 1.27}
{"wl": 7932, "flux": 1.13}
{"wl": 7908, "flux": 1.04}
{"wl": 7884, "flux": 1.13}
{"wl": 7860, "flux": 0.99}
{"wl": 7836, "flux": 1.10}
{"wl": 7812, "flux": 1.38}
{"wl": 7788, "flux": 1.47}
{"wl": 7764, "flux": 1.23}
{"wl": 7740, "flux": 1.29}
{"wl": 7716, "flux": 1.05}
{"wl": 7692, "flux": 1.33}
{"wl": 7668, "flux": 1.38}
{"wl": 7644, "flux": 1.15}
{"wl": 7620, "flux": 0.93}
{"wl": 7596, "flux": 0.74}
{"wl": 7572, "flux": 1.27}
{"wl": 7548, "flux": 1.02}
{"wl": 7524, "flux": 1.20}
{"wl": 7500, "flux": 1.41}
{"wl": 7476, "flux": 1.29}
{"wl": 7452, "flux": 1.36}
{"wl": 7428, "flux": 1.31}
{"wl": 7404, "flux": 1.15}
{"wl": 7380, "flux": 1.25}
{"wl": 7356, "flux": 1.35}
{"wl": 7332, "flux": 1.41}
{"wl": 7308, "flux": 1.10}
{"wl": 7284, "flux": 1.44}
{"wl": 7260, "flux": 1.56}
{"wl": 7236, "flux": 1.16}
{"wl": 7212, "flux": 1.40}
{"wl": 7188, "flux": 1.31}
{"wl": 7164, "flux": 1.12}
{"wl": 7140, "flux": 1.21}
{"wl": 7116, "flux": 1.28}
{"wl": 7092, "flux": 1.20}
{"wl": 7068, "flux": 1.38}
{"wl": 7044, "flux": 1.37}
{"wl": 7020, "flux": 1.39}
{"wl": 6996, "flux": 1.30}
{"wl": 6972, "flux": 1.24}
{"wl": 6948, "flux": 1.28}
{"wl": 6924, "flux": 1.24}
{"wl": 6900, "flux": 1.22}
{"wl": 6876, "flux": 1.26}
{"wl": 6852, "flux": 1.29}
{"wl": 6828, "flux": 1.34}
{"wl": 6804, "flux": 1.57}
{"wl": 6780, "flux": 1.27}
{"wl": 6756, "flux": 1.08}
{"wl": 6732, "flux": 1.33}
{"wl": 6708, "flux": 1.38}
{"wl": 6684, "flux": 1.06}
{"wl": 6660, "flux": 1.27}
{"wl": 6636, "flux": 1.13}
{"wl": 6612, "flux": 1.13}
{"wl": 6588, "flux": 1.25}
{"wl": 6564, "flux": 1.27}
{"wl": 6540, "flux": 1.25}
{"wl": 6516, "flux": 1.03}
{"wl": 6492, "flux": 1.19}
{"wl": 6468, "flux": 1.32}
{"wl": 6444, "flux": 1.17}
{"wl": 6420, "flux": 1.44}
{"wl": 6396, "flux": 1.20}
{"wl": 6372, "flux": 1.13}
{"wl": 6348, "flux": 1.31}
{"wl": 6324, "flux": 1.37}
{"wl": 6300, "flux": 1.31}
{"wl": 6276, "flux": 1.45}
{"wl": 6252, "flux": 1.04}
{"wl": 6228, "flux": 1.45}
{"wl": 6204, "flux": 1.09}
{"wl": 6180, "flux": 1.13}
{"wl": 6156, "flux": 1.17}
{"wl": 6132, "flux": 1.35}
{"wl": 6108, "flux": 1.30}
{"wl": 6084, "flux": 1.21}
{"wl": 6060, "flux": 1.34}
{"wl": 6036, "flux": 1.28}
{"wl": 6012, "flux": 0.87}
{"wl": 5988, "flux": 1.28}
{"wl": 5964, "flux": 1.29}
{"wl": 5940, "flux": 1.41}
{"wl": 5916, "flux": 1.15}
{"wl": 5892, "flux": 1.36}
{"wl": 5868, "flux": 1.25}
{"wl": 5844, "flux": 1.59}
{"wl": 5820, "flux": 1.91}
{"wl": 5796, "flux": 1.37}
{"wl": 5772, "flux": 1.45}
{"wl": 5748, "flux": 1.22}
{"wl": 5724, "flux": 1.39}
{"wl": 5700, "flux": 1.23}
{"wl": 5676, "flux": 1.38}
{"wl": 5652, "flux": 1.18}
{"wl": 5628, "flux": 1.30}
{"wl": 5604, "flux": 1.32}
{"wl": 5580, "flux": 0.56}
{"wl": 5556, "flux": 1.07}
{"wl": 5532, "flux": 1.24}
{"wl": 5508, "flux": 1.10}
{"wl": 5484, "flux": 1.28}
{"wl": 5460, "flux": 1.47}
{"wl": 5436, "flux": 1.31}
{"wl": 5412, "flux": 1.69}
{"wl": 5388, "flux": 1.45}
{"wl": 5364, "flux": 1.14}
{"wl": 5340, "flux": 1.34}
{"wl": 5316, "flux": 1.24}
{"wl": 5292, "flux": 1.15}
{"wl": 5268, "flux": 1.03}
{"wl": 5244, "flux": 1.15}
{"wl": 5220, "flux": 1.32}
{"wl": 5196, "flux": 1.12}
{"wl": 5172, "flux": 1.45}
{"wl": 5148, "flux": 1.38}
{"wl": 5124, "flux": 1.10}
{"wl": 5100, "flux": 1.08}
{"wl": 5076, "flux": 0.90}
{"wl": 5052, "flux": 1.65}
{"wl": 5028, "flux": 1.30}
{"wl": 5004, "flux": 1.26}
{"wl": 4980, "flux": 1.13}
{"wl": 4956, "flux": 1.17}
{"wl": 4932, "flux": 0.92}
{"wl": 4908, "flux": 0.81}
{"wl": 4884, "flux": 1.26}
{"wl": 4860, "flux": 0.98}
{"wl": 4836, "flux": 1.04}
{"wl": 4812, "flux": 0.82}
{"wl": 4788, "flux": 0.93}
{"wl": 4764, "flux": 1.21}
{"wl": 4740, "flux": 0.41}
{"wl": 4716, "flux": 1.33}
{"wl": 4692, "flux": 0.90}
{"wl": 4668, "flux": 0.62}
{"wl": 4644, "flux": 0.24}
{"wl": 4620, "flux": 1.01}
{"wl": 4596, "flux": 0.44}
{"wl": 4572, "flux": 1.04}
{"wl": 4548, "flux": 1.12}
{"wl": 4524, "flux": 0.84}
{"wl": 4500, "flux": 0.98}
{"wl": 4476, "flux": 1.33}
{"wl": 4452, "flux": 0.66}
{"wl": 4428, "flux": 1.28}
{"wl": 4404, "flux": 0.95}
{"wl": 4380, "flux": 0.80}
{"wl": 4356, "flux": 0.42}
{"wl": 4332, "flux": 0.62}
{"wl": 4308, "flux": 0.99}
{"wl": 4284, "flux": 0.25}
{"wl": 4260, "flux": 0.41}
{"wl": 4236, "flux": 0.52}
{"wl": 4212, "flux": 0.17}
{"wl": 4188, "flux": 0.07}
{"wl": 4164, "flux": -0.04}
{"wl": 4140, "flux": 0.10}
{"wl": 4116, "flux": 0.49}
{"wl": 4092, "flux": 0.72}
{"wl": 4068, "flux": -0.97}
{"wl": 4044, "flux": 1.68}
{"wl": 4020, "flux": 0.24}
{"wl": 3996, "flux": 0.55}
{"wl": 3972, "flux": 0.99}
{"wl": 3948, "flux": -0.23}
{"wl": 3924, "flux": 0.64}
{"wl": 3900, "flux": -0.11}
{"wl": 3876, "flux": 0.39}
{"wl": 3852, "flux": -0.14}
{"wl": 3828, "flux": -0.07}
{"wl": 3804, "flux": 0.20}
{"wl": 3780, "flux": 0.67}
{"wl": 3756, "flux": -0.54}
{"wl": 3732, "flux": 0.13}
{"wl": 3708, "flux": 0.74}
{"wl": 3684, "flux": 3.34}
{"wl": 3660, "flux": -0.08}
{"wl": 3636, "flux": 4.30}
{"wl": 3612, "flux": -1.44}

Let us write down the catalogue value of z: 0.28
